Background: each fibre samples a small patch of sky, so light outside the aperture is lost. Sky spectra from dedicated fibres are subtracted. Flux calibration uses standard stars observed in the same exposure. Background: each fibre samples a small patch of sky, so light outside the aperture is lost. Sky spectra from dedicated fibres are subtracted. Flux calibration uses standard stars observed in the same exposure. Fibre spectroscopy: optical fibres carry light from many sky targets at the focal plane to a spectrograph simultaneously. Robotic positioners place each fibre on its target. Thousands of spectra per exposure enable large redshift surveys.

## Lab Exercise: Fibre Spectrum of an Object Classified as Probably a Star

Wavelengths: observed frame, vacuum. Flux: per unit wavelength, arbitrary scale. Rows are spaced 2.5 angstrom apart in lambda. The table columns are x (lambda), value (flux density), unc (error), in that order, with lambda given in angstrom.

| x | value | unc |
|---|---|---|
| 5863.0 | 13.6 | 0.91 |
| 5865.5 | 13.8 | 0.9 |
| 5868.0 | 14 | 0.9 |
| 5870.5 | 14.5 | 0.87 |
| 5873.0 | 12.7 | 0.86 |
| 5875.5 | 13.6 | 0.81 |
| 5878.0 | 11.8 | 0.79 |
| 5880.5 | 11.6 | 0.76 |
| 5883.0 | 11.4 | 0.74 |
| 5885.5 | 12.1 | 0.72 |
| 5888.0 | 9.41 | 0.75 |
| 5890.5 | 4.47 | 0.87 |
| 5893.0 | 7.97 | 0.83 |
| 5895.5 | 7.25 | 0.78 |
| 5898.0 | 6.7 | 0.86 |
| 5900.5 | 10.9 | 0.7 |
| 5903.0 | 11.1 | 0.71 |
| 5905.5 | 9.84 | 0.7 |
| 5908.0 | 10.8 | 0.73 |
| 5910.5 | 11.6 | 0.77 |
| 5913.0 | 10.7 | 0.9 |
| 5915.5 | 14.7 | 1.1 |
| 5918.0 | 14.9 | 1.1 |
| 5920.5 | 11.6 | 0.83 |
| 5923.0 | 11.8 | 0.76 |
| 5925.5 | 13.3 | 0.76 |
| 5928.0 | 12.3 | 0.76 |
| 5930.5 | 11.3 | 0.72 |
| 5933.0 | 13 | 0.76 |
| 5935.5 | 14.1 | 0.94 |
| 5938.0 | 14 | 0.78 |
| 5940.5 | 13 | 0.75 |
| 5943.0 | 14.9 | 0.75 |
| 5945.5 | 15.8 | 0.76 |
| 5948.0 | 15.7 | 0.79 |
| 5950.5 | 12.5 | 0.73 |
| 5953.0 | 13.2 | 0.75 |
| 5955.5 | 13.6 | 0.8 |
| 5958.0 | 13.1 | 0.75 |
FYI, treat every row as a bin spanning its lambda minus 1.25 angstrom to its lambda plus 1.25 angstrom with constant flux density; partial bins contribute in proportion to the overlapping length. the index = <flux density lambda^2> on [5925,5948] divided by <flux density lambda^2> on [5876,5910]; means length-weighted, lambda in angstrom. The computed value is 1.42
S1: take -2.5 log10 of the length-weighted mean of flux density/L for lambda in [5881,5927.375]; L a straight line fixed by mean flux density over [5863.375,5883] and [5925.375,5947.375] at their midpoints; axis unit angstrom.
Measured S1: 0.25 mag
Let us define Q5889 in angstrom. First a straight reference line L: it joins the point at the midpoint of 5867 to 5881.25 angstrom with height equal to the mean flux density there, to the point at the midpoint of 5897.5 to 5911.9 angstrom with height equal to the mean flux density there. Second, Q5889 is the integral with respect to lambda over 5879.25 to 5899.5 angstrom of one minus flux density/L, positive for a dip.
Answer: 5.0 angstrom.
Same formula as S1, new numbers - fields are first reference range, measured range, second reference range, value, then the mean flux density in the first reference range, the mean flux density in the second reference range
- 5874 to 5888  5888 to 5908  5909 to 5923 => 0.39 mag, 11.9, 12.6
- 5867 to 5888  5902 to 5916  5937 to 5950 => 0.19 mag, 12.5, 14.6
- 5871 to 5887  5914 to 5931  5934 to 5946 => 0.06 mag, 12.3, 14.2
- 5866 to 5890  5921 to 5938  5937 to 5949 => 0.12 mag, 12.1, 14.7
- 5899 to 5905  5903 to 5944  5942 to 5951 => 0.01 mag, 10.7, 14.9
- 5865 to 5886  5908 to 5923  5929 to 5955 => 0.08 mag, 12.8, 13.7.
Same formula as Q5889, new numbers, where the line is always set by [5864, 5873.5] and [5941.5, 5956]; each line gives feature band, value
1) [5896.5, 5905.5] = 2.9 angstrom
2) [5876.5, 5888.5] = 2.1 angstrom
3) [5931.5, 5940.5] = 0.4 angstrom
